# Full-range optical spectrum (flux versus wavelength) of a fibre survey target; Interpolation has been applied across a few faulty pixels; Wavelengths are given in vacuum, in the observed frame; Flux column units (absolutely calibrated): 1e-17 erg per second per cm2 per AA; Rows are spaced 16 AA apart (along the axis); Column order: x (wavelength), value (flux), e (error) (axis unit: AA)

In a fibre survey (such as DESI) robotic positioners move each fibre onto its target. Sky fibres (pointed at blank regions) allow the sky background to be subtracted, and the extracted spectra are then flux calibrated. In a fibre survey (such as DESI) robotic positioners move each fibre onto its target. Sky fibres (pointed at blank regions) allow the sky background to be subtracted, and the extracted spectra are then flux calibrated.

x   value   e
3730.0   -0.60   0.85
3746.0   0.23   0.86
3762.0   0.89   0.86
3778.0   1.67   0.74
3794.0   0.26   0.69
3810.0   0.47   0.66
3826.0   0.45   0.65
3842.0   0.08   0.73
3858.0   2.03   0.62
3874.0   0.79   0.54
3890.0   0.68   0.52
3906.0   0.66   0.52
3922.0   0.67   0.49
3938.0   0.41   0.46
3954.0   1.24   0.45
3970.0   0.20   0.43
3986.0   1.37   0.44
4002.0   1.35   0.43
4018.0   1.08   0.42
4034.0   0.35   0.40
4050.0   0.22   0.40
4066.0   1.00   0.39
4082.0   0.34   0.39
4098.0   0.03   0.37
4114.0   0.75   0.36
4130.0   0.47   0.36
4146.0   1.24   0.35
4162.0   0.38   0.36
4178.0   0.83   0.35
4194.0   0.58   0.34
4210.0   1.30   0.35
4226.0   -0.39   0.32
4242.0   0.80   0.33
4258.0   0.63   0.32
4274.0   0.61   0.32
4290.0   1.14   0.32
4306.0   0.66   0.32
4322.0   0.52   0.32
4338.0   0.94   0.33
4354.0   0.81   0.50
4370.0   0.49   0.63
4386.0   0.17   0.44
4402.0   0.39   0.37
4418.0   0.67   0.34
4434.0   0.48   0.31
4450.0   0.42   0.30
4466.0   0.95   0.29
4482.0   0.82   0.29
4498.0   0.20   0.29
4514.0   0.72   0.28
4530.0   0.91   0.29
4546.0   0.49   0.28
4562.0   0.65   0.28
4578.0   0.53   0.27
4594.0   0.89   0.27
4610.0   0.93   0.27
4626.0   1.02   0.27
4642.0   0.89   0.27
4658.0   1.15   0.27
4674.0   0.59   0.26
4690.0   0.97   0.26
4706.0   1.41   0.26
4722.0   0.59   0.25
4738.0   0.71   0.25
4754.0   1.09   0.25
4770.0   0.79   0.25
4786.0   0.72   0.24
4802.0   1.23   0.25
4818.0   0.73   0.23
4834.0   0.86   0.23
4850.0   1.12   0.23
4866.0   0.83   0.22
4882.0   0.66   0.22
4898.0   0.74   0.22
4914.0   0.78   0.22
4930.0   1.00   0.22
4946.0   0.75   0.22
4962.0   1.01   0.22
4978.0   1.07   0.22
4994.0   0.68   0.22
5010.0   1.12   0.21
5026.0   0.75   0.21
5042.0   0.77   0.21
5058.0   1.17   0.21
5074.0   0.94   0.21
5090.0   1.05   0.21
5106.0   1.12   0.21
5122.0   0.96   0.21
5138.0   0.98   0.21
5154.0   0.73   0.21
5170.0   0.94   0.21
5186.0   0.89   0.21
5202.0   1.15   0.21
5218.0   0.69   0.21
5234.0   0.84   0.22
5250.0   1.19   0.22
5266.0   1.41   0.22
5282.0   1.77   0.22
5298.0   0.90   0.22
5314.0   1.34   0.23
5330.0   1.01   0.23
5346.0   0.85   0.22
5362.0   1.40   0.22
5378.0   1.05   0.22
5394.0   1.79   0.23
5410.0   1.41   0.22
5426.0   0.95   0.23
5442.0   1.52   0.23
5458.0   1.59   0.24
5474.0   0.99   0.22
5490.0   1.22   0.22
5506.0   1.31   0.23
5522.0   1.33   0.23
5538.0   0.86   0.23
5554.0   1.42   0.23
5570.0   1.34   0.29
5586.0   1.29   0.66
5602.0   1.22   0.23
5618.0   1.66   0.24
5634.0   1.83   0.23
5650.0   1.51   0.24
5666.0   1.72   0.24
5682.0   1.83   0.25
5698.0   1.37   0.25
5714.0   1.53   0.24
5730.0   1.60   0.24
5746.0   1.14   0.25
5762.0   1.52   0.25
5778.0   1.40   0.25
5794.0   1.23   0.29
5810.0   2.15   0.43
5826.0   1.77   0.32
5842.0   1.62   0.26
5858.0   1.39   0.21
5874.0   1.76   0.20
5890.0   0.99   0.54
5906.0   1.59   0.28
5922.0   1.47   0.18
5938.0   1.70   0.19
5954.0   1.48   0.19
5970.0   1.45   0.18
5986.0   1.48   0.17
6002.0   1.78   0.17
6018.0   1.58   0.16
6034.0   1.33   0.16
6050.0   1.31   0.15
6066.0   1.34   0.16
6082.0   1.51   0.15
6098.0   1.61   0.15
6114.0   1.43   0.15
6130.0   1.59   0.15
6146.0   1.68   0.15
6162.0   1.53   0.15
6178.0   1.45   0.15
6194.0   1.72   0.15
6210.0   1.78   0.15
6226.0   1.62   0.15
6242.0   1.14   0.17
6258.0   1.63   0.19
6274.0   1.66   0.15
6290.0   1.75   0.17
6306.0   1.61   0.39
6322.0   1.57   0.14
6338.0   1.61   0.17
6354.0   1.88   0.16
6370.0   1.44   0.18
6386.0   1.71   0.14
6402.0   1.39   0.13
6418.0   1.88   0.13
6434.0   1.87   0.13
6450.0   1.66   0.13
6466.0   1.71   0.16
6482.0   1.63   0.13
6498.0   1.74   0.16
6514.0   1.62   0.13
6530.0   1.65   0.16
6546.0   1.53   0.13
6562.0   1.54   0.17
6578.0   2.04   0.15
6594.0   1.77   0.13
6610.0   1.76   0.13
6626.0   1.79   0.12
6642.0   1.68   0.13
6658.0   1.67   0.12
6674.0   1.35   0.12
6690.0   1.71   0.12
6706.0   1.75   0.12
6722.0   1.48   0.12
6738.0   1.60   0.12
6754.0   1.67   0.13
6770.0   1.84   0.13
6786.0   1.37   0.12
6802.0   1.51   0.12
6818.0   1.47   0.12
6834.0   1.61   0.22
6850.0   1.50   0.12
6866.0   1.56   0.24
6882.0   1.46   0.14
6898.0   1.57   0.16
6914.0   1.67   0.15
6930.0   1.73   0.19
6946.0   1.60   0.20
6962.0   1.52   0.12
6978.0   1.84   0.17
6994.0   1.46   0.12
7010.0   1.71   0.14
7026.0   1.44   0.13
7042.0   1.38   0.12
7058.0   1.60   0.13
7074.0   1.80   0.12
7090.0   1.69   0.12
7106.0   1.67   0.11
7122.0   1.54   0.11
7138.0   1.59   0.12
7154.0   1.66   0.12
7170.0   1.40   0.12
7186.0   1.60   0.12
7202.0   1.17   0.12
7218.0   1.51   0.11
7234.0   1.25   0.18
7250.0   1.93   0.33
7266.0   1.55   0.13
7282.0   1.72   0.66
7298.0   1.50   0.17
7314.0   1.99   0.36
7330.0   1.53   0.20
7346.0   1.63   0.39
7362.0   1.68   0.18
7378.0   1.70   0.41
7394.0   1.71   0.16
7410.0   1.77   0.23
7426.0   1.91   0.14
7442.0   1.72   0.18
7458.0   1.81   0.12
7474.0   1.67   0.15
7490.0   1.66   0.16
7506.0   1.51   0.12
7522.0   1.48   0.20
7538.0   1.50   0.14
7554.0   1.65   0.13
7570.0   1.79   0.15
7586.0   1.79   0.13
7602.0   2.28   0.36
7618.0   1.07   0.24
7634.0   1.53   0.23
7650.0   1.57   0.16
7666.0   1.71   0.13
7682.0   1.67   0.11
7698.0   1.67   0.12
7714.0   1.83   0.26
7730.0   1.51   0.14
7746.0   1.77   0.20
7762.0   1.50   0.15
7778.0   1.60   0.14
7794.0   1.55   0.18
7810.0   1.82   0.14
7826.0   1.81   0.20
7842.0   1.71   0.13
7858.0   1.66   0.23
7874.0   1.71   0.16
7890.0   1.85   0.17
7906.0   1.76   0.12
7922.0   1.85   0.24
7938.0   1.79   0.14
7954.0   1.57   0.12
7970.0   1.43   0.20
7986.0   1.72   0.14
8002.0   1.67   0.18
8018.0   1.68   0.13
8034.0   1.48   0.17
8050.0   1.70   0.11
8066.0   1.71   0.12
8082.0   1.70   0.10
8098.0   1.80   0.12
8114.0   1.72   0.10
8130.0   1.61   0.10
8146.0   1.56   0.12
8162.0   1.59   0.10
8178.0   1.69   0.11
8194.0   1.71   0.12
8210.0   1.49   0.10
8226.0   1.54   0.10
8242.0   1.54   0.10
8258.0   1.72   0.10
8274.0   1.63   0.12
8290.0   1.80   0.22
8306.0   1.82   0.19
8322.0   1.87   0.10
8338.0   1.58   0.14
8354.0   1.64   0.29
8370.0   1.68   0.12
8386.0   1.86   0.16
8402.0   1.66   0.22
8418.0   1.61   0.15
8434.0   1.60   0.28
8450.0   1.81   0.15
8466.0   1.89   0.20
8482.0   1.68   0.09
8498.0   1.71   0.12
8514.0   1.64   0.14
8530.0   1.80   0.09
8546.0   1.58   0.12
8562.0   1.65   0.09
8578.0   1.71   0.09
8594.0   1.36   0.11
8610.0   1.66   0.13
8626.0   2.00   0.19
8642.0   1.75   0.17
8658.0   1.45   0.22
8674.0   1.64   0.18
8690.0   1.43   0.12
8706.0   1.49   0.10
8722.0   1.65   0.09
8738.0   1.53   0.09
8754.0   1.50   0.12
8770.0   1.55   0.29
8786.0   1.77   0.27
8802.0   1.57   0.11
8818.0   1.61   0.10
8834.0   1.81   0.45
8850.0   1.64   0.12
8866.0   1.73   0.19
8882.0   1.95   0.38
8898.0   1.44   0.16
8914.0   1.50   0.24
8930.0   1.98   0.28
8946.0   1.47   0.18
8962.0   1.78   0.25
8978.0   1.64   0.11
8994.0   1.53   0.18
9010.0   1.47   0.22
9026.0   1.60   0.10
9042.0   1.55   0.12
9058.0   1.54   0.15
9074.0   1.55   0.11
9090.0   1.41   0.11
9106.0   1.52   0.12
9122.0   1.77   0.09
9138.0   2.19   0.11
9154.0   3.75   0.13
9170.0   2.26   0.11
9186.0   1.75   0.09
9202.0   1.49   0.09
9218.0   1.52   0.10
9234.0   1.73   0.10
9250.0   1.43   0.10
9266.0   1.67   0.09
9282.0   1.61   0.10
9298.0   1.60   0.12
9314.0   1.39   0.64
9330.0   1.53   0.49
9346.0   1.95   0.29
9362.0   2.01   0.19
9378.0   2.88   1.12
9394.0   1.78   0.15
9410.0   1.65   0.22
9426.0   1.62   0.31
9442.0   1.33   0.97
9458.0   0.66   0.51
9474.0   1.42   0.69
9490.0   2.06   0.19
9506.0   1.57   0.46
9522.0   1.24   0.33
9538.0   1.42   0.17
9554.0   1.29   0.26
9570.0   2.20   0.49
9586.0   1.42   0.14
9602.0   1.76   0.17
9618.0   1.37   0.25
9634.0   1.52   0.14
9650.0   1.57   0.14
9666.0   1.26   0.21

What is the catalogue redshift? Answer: 0.393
